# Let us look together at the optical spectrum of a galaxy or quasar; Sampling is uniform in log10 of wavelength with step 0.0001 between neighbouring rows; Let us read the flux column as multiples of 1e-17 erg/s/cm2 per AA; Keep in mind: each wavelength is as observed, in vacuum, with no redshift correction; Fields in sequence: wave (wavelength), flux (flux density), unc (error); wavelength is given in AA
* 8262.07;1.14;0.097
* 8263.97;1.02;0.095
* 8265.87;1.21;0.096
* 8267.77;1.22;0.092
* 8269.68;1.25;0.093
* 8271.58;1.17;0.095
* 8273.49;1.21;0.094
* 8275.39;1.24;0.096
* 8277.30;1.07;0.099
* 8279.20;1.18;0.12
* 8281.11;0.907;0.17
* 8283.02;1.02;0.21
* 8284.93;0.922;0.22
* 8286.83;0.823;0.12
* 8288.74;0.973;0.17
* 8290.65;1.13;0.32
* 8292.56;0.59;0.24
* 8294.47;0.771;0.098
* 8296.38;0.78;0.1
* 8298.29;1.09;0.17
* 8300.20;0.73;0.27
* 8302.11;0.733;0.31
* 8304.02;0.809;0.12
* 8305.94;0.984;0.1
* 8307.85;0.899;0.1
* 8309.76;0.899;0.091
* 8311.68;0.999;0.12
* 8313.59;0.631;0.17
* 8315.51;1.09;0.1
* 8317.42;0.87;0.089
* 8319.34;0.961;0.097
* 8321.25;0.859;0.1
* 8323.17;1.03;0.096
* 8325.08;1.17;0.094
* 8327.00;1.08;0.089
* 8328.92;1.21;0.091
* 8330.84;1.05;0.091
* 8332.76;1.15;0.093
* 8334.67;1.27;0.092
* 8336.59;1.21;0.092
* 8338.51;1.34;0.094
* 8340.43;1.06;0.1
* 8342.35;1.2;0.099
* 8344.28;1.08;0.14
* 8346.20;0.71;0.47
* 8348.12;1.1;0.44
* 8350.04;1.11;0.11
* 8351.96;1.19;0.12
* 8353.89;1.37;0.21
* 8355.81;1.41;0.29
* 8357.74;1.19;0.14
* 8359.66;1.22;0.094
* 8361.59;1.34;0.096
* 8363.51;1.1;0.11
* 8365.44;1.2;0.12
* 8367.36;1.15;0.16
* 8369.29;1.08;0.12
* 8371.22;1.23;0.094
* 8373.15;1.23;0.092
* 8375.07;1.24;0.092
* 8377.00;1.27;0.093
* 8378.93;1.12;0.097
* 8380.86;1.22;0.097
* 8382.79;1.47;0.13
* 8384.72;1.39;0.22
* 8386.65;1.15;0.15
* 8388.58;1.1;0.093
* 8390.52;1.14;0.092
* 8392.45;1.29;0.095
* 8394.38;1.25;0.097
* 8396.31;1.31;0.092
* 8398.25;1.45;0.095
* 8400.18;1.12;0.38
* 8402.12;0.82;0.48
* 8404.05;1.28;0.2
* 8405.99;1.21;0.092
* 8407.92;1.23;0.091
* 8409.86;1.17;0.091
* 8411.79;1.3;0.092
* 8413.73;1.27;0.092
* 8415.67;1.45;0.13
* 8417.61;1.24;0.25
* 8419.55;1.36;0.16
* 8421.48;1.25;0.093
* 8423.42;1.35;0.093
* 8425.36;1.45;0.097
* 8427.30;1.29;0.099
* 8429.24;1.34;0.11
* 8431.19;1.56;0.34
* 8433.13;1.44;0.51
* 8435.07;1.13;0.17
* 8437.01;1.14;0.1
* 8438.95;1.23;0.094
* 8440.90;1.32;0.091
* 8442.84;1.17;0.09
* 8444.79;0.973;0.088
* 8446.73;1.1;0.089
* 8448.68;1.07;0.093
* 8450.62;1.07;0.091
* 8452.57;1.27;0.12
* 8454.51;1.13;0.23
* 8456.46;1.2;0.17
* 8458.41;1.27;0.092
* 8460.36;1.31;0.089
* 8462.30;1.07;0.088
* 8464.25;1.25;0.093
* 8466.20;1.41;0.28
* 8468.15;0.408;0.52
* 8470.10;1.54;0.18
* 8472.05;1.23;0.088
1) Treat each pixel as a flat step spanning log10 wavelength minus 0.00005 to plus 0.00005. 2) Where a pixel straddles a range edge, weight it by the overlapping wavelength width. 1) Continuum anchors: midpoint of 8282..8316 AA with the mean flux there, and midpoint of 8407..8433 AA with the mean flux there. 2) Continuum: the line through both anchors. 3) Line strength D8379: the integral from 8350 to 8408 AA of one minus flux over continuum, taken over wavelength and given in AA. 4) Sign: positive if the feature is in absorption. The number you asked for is -2.4 AA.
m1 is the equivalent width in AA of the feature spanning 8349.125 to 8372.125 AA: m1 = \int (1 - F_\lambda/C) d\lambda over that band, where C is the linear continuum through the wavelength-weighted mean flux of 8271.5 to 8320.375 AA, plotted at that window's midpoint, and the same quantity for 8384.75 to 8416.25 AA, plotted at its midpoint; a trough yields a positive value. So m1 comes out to -2.1 AA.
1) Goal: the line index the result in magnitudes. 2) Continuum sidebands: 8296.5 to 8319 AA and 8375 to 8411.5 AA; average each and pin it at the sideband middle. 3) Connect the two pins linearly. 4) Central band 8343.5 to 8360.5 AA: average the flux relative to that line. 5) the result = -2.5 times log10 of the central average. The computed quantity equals -0.09 mag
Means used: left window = 0.883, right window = 1.22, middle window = 1.15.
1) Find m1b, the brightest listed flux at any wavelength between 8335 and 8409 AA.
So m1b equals 1.47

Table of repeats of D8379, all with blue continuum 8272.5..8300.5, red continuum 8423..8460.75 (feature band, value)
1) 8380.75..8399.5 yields -2.12 AA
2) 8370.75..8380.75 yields -0.84 AA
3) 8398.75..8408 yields 0.26 AA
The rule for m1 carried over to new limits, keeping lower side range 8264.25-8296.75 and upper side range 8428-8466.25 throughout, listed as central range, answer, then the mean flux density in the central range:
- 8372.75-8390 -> -1.5 AA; 1.24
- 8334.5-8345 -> -0.9 AA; 1.19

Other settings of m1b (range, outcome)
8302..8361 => 1.41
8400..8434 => 1.56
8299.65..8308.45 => 0.984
